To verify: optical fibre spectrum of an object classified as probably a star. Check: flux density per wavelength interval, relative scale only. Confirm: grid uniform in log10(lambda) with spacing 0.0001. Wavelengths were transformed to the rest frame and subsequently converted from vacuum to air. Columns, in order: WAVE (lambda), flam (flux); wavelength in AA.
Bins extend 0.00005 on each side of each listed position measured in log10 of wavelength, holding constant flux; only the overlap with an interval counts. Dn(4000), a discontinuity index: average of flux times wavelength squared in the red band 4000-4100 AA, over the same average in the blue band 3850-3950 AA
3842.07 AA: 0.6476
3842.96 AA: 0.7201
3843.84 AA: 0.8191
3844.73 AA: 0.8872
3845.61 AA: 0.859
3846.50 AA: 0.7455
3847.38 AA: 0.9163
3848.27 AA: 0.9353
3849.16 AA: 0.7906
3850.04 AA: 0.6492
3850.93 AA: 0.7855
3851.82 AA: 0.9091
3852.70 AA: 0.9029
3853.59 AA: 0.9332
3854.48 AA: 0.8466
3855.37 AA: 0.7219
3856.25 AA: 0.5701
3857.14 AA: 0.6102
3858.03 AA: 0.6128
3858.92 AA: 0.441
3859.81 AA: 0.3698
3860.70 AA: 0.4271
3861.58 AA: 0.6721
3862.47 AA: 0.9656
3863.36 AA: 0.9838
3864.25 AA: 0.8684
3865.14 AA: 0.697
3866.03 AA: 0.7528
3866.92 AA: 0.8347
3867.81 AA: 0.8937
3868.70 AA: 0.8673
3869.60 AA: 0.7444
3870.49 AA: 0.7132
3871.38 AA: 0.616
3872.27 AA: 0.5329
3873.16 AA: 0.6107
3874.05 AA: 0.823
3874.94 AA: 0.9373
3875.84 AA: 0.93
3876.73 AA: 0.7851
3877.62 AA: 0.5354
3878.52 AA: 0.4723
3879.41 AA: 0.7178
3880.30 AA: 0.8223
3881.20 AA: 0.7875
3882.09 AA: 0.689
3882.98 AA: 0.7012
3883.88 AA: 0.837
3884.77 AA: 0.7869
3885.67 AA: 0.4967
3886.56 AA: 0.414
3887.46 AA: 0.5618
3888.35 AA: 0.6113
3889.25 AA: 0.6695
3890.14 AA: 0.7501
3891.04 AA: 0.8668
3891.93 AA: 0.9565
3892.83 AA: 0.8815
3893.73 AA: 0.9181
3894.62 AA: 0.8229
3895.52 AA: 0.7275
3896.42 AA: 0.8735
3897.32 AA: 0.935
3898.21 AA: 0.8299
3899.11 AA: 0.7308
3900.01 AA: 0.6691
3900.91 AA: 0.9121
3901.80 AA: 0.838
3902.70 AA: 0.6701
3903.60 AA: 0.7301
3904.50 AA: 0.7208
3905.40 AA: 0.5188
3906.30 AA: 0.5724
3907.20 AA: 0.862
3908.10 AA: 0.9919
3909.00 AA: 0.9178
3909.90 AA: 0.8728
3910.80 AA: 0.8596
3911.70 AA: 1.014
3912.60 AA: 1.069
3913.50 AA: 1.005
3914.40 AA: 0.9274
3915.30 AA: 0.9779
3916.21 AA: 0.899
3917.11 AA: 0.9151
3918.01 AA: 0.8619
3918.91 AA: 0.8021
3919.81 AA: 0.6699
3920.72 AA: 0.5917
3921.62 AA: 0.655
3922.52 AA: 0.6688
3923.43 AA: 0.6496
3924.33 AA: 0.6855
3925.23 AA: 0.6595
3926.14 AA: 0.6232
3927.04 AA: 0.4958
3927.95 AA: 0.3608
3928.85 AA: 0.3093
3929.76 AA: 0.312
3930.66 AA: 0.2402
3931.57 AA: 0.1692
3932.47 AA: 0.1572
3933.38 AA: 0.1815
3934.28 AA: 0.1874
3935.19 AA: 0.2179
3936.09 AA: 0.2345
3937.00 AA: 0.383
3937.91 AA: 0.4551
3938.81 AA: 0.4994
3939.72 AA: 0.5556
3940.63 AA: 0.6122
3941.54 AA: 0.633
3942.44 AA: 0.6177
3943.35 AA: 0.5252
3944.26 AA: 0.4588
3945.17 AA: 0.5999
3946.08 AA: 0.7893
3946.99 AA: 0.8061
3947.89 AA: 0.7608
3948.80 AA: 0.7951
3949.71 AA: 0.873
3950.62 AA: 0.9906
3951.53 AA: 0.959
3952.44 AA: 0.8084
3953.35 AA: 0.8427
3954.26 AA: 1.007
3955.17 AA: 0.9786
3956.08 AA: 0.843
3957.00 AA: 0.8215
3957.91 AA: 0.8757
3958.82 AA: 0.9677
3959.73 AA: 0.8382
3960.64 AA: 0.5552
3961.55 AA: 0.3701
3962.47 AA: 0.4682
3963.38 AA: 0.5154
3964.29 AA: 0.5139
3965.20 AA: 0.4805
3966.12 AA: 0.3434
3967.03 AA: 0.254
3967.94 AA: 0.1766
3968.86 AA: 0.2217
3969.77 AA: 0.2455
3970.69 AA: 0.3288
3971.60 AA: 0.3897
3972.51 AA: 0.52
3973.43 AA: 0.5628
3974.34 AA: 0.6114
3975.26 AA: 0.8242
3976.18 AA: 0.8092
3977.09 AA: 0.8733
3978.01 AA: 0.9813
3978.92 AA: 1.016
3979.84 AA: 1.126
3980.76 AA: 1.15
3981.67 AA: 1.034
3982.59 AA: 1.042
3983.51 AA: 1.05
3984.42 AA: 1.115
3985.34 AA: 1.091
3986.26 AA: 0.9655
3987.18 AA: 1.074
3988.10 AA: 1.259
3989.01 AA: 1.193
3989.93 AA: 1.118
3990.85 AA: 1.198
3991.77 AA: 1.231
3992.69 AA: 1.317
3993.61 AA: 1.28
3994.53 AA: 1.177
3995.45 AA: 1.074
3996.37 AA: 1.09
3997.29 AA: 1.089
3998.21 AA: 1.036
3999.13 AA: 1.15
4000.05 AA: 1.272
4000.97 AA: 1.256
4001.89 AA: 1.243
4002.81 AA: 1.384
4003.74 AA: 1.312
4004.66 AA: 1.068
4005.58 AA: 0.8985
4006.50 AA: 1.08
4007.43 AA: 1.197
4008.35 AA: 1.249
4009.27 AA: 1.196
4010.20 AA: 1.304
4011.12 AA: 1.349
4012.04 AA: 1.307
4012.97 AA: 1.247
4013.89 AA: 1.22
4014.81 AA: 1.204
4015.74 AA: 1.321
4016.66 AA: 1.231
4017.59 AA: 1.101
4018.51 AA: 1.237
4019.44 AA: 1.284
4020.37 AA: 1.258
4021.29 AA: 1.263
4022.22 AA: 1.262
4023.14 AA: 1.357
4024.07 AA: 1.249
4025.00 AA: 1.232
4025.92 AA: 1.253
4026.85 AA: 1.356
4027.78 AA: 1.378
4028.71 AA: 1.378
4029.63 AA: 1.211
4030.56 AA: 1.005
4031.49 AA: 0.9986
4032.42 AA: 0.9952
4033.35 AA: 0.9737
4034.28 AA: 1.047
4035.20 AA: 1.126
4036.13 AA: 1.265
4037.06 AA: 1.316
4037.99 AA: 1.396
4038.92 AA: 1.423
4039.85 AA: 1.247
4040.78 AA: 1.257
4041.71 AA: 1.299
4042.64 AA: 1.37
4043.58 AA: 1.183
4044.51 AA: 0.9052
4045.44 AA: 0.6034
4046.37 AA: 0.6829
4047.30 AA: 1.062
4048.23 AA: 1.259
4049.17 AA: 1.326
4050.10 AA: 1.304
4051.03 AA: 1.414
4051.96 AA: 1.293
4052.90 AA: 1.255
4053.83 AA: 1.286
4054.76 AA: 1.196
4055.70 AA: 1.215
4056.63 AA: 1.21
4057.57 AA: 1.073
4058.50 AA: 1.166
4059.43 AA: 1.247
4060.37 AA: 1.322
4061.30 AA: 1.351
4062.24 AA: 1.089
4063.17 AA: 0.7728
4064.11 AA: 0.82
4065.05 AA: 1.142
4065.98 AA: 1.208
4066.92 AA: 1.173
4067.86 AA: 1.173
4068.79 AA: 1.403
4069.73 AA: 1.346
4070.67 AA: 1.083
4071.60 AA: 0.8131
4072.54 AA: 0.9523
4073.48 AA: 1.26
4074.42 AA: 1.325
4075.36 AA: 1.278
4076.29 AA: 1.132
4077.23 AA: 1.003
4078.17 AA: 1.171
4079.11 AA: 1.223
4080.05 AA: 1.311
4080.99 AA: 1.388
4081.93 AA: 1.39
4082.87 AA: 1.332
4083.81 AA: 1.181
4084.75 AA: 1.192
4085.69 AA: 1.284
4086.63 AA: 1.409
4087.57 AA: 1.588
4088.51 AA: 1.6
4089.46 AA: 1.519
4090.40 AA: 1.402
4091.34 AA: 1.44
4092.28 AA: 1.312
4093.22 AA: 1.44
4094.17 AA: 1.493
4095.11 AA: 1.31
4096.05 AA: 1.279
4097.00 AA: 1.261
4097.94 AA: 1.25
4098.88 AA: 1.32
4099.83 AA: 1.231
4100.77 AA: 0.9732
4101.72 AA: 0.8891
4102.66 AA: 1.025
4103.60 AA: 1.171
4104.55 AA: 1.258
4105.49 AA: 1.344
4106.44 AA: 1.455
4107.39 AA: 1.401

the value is 1.92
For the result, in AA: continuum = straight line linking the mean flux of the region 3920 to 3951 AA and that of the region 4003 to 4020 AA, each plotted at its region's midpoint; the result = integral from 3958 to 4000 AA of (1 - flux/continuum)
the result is 4.33 AA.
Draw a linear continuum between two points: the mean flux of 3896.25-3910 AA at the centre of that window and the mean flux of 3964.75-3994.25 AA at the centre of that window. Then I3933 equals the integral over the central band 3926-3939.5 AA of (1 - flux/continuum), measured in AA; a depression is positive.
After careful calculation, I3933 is 8.18 AA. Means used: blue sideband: 0.787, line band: 0.319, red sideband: 0.843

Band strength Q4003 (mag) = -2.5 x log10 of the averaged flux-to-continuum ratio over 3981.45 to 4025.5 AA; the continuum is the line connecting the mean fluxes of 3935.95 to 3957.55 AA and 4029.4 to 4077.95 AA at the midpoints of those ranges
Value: -0.25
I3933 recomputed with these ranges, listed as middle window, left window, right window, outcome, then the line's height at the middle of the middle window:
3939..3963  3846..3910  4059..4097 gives 4.98 AA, 0.934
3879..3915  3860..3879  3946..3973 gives -4.06 AA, 0.711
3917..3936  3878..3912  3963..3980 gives 5.60 AA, 0.678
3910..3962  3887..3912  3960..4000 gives 9.81 AA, 0.815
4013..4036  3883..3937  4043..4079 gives -3.90 AA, 1.03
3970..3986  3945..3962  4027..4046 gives 1.38 AA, 0.922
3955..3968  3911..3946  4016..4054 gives 2.72 AA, 0.773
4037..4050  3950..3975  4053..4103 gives -1.50 AA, 1.05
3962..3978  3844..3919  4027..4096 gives 8.09 AA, 0.994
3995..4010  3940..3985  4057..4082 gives -4.77 AA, 0.884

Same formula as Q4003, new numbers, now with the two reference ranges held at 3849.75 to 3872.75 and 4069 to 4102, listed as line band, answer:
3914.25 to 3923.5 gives 0.11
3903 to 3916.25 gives -0.02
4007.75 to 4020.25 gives -0.14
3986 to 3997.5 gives -0.12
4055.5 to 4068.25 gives 0.07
